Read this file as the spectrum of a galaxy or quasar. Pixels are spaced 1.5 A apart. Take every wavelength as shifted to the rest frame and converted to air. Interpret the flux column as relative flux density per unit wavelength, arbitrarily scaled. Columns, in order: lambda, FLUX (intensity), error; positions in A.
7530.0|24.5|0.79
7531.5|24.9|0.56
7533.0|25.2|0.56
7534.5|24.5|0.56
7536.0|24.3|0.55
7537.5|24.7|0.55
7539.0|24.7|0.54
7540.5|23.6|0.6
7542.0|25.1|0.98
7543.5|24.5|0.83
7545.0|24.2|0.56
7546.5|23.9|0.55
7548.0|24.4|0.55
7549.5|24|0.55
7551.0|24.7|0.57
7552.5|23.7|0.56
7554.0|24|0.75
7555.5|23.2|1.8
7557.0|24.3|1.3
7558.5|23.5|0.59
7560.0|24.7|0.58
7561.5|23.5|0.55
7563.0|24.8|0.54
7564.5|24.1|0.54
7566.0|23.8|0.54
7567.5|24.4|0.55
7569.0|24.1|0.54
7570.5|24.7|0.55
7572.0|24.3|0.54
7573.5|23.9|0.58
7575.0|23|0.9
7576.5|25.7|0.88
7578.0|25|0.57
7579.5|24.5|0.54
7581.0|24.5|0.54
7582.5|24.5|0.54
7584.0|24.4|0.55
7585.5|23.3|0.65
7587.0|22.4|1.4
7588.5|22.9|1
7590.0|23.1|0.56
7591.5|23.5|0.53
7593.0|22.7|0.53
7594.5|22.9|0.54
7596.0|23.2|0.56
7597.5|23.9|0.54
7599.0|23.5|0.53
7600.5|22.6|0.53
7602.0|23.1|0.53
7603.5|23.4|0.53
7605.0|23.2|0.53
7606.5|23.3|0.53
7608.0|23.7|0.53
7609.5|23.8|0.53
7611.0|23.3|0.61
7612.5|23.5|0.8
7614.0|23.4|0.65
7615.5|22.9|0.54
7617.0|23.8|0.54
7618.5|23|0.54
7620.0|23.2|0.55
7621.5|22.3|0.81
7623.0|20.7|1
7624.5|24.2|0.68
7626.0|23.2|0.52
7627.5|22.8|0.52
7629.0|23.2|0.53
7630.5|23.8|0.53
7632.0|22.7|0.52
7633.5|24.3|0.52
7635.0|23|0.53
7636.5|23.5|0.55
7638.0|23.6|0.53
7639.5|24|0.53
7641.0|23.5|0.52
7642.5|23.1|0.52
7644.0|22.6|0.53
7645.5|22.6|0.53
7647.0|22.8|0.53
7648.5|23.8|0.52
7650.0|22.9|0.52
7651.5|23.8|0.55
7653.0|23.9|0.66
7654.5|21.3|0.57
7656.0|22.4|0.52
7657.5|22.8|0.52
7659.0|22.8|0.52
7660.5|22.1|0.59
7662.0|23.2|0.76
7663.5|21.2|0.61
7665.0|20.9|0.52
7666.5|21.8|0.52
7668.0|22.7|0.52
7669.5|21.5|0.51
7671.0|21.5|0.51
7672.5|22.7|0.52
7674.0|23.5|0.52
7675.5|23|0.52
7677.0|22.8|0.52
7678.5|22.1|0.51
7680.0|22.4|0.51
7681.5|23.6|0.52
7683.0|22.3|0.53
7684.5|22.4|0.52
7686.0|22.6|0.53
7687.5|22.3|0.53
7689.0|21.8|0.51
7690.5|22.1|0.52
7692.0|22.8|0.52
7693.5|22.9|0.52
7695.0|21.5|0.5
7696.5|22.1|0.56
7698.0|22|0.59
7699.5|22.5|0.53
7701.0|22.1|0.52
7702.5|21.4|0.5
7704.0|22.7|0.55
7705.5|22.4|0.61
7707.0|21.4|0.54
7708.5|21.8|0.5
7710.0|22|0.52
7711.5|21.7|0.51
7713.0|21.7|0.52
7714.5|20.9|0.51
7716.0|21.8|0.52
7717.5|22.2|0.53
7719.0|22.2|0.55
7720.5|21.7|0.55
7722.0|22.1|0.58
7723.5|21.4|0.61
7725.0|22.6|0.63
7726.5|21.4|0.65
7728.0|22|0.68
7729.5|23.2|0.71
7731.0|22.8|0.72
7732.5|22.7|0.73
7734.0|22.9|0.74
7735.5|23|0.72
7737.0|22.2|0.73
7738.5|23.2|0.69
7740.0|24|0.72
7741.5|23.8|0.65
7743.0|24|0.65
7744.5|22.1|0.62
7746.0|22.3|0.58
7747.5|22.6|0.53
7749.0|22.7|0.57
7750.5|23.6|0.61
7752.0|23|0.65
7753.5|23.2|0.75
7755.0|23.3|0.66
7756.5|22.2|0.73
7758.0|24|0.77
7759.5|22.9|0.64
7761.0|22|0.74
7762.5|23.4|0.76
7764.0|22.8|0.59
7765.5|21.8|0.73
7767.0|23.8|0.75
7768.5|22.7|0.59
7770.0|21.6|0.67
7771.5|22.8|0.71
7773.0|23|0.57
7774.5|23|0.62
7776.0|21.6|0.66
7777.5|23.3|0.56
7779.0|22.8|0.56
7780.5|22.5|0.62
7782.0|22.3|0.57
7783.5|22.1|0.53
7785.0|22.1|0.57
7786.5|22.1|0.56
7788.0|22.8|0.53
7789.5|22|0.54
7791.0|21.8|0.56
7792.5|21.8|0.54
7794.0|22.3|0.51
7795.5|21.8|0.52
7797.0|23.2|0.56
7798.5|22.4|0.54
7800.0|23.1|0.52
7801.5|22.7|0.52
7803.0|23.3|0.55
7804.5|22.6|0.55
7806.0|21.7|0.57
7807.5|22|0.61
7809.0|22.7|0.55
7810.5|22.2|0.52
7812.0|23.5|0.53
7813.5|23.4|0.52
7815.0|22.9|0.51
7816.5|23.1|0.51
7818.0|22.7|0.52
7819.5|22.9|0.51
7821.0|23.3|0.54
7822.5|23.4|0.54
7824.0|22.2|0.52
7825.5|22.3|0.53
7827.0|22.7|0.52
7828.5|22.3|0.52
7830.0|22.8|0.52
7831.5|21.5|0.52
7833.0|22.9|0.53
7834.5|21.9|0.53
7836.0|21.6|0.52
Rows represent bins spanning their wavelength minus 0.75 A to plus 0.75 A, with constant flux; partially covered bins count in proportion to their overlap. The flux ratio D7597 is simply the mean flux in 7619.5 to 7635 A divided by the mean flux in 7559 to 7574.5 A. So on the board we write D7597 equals 1.0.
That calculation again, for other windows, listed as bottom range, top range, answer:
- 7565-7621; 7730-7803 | 0.96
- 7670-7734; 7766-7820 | 1.02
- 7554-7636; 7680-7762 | 0.95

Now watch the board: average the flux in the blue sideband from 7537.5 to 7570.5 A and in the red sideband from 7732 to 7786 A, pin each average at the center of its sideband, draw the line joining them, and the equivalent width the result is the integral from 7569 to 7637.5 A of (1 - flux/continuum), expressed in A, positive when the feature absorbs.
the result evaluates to 1.09 A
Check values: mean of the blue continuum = 24.2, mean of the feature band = 23.5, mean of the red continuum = 22.8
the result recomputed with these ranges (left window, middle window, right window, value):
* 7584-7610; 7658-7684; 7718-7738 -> 0.4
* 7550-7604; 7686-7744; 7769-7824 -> 1.9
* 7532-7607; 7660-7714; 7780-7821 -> 2.4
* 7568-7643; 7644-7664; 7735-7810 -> 0.4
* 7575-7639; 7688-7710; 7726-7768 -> 0.9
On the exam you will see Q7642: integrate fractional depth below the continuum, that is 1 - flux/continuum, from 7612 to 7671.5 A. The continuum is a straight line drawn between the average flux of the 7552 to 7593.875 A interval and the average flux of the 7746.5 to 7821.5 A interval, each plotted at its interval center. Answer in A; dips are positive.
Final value 1.69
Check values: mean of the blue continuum 23.9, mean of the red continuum 22.7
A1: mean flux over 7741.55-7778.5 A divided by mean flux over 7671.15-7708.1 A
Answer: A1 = 1.02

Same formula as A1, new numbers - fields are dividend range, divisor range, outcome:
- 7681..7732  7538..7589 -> 0.92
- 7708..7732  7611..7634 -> 0.95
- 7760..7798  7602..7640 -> 0.97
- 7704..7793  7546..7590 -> 0.94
